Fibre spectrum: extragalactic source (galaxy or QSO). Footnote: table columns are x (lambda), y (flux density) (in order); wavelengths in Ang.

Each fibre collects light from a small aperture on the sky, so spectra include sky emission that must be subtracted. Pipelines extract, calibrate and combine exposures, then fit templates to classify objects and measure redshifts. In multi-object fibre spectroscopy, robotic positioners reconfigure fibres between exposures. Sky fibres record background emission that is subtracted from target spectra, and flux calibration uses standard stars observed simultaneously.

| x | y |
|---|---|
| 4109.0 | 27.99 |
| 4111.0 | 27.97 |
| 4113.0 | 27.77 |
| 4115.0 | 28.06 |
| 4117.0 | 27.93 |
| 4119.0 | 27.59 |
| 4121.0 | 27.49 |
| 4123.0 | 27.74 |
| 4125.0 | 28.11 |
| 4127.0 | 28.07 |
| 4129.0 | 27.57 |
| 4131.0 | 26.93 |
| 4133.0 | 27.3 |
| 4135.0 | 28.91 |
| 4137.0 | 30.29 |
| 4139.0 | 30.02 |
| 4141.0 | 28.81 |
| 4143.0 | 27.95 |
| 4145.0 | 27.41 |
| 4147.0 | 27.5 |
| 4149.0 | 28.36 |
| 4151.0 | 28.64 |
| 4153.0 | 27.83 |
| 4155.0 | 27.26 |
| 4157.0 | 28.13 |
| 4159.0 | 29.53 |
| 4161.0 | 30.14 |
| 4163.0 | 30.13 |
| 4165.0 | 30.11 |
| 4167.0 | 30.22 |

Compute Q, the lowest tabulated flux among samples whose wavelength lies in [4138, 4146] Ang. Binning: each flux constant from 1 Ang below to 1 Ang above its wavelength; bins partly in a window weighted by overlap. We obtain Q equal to 27.41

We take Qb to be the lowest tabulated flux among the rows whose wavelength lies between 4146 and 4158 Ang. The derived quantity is 27.26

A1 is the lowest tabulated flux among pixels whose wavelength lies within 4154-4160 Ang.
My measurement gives 27.26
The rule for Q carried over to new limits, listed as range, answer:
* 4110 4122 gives 27.49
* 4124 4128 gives 28.07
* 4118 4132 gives 26.93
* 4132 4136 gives 27.3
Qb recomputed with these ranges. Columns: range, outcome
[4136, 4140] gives 30.02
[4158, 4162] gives 29.53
